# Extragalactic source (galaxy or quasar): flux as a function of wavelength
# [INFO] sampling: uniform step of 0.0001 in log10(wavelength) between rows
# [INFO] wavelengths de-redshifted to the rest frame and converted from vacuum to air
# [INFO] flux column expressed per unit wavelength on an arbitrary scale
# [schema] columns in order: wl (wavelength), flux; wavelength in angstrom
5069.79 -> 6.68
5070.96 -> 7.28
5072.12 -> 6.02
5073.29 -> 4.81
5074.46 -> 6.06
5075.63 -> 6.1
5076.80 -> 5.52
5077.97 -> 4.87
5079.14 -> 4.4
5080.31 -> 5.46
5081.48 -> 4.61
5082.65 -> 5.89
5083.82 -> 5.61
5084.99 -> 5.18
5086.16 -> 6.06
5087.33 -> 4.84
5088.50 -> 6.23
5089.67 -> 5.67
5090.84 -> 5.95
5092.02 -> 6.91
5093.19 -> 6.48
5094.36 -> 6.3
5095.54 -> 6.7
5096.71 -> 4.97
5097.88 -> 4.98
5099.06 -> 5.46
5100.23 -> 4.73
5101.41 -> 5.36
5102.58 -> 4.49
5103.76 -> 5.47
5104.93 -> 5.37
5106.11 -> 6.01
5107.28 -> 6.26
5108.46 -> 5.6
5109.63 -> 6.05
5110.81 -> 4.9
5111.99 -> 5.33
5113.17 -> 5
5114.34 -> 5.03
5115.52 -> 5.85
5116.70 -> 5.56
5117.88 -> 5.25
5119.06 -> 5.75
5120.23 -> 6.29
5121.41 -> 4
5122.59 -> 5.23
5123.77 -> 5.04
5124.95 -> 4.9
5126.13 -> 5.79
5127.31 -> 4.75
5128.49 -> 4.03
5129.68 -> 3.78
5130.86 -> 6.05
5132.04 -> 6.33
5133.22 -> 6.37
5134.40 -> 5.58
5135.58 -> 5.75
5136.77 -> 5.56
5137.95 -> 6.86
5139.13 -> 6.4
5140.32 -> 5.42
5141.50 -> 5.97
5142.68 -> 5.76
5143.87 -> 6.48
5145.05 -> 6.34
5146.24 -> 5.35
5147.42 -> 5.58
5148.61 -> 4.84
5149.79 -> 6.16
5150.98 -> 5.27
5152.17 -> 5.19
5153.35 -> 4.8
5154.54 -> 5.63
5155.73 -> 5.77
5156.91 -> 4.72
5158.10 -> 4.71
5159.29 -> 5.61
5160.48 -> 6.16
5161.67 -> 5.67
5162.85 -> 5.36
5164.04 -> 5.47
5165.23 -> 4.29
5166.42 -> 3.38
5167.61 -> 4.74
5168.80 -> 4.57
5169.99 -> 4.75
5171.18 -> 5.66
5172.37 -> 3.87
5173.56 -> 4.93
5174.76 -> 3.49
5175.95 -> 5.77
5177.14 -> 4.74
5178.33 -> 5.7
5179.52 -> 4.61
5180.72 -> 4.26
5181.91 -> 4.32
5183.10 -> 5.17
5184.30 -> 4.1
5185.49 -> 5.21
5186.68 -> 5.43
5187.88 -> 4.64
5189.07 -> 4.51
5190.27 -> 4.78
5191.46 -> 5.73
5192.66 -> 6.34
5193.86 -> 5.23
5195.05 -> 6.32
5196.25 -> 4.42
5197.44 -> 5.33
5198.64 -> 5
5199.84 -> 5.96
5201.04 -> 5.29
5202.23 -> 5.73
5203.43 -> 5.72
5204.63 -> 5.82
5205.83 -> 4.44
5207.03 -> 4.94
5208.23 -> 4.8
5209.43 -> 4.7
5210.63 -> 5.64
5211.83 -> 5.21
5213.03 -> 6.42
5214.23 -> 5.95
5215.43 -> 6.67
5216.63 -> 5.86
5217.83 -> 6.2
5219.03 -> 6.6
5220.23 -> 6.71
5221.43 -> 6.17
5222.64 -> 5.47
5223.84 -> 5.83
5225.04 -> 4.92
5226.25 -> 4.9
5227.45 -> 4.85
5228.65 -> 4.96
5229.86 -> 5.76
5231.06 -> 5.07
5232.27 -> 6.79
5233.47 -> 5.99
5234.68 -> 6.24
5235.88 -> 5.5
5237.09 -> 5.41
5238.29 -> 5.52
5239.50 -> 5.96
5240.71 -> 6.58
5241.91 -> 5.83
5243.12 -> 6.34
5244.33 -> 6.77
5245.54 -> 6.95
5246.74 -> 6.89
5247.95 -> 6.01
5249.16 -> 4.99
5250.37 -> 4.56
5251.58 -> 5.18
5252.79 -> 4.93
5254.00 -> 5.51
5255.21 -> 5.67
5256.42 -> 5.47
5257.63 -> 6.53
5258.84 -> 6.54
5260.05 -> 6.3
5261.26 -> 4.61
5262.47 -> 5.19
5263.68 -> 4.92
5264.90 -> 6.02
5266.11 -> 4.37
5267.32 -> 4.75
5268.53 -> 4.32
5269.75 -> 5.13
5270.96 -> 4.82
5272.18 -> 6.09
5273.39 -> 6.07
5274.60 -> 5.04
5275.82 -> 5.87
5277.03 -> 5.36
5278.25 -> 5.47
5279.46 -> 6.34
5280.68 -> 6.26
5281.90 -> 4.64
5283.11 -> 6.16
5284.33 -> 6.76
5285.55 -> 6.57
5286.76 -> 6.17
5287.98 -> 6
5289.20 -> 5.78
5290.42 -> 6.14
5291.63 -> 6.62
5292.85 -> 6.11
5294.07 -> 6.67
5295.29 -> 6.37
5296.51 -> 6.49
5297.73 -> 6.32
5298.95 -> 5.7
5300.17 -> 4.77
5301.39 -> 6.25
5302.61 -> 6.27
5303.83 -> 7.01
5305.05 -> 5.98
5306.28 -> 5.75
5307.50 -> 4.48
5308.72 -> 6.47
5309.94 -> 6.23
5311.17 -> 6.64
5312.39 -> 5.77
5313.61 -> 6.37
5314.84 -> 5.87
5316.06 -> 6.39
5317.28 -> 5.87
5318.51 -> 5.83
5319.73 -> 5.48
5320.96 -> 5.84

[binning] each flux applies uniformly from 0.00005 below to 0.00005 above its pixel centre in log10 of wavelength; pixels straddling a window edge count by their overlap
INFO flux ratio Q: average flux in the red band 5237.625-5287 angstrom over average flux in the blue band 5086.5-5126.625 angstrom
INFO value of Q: 1.03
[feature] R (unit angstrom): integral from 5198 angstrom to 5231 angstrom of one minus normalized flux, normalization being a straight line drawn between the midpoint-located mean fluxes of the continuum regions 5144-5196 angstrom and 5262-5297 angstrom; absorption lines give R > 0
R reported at -1.2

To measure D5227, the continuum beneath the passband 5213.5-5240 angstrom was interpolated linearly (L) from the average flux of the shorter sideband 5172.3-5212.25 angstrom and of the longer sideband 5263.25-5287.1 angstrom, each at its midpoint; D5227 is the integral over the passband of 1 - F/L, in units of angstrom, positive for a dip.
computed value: -2.6 angstrom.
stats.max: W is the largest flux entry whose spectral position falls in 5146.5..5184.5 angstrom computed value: 6.16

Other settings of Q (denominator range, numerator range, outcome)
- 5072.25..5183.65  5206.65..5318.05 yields 1.08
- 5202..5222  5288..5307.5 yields 1.06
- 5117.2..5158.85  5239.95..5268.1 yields 1.04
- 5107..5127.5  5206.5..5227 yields 1.06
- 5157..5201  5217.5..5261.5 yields 1.16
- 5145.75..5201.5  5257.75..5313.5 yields 1.15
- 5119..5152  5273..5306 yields 1.09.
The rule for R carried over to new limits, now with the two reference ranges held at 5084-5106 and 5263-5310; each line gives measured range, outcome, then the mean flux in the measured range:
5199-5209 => 0.7 angstrom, 5.32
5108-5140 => 1.2 angstrom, 5.44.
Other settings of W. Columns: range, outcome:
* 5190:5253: 6.95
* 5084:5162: 6.91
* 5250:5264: 6.54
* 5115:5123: 6.29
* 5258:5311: 7.01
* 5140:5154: 6.48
